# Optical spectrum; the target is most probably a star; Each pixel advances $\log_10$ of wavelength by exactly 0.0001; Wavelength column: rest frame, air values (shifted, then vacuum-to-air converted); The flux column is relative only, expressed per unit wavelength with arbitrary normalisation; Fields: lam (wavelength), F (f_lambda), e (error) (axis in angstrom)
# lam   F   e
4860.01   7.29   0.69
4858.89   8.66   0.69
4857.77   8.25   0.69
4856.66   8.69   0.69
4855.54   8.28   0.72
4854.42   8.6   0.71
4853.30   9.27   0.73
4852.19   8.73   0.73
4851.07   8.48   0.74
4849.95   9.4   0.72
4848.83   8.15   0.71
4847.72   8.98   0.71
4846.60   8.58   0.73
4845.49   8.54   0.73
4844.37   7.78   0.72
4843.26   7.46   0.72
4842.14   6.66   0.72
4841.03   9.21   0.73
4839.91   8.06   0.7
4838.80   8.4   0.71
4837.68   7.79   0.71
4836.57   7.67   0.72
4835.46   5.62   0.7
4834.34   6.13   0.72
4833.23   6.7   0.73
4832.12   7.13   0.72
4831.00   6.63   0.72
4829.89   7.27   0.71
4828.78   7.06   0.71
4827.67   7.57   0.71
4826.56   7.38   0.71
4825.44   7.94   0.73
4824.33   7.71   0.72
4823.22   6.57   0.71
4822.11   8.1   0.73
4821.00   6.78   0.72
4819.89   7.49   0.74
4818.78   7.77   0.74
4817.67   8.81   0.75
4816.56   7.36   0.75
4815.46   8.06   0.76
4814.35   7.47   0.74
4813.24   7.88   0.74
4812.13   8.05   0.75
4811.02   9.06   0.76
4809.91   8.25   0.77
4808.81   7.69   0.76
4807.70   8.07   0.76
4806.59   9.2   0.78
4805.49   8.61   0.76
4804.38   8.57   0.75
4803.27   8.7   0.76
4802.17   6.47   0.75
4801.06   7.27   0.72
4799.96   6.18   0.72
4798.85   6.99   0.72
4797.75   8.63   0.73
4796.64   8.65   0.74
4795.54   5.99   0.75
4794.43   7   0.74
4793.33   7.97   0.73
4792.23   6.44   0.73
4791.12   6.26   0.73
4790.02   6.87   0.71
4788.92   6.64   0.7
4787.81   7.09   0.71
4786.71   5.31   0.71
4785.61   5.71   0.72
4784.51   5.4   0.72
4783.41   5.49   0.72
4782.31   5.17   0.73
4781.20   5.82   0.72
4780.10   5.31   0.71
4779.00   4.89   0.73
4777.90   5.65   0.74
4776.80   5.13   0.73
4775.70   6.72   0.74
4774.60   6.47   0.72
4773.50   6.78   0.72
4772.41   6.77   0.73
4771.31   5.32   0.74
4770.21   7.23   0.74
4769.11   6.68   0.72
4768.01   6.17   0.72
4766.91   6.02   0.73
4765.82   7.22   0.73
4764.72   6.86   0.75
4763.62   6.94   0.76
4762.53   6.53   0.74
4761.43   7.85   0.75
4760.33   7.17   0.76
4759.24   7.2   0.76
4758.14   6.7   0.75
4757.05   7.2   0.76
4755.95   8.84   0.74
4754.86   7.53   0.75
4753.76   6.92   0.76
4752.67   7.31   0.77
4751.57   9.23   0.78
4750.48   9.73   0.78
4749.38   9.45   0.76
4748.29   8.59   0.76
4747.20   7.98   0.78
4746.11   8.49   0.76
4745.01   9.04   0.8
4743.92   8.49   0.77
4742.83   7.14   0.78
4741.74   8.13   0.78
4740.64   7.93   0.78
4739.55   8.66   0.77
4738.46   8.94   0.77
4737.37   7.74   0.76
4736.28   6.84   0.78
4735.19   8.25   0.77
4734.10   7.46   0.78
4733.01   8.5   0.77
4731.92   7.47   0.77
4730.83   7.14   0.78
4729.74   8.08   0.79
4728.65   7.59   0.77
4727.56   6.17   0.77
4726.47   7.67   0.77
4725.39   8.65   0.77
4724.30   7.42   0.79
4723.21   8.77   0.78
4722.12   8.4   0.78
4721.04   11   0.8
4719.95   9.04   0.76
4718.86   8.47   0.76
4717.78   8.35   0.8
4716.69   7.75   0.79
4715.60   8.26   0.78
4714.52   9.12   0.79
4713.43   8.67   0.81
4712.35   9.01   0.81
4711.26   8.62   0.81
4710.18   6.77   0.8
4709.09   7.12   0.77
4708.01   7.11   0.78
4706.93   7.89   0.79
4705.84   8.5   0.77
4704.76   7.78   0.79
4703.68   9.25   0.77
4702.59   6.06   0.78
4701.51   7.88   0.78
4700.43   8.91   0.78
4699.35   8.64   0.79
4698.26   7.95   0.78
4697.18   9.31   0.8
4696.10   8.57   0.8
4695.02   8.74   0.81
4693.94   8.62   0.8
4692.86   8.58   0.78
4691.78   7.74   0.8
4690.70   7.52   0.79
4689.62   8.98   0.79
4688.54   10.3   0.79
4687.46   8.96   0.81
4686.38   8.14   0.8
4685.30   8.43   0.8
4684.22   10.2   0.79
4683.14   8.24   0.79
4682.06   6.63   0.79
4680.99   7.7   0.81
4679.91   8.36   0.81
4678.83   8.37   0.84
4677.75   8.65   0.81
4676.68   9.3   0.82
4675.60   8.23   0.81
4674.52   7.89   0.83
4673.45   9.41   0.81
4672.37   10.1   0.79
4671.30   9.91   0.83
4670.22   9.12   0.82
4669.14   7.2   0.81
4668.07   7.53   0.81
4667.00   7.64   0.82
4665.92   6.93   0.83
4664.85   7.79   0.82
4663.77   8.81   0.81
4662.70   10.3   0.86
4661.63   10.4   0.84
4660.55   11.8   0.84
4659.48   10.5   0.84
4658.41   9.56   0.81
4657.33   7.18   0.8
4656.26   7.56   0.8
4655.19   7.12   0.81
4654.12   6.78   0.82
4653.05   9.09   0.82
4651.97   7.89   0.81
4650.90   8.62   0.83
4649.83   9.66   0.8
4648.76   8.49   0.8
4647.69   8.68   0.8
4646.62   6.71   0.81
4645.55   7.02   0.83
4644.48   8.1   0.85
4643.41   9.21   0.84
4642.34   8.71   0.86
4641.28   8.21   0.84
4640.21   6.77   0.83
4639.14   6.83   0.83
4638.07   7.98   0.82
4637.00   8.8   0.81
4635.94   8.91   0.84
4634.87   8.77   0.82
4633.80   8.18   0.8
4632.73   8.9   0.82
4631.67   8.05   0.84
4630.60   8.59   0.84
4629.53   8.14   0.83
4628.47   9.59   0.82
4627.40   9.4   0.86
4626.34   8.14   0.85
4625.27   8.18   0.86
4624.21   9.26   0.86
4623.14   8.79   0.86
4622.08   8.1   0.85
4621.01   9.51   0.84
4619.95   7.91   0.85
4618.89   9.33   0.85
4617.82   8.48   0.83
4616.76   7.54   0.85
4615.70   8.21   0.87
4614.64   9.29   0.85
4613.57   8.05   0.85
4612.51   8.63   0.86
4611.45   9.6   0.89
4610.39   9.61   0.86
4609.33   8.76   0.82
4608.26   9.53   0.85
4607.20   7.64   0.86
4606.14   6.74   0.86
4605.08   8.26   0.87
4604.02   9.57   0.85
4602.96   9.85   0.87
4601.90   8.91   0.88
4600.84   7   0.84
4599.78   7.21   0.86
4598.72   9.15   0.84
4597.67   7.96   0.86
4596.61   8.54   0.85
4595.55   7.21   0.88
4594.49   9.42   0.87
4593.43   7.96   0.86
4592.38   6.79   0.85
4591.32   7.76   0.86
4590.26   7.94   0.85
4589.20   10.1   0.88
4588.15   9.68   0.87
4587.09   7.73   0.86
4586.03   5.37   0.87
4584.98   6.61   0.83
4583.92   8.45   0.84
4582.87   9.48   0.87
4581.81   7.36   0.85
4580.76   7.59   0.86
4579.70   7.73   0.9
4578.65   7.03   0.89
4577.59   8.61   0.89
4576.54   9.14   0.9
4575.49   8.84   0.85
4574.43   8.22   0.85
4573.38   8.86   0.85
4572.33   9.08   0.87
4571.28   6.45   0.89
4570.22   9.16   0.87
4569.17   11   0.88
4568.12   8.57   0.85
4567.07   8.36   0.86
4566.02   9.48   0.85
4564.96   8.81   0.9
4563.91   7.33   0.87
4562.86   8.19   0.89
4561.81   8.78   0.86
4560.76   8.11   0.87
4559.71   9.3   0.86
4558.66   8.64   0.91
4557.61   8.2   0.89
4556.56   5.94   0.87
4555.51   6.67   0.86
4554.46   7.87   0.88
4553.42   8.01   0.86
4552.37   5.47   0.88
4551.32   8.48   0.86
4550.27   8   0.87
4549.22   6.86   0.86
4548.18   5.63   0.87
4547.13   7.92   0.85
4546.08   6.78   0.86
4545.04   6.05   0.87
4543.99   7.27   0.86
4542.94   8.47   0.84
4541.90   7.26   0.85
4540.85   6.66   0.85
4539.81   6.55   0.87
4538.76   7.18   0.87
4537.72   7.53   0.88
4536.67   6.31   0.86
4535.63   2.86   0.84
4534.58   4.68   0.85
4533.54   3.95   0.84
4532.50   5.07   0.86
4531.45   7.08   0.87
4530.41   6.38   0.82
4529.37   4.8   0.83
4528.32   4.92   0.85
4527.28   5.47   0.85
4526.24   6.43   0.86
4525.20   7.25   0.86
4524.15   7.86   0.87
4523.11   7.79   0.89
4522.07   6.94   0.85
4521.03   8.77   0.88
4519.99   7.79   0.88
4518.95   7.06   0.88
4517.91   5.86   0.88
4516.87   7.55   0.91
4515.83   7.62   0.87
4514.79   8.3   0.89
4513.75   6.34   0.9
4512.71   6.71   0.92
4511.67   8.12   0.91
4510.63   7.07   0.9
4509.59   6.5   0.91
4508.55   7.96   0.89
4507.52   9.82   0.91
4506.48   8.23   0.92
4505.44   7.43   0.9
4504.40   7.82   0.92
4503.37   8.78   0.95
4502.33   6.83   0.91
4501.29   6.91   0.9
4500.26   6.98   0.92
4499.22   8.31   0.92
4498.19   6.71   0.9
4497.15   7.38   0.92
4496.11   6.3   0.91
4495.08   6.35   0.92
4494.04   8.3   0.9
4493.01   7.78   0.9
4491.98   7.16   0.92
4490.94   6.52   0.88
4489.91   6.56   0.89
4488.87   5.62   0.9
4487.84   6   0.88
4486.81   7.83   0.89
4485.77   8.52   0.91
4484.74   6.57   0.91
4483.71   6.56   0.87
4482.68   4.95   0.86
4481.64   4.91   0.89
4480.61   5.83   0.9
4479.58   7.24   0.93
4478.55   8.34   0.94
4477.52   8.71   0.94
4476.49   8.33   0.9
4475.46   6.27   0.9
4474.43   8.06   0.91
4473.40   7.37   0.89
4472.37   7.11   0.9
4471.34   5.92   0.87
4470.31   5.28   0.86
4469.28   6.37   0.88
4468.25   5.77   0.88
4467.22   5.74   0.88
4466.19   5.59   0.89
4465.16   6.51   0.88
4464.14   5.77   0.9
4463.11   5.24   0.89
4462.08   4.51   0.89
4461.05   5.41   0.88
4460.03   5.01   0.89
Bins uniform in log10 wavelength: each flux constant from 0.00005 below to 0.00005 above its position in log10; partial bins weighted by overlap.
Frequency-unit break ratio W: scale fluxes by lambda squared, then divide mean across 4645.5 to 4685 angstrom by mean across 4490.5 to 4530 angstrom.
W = 1.26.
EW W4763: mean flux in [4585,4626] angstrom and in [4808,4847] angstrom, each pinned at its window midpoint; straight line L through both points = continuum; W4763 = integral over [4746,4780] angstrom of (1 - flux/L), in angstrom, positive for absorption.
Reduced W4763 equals 3.2 angstrom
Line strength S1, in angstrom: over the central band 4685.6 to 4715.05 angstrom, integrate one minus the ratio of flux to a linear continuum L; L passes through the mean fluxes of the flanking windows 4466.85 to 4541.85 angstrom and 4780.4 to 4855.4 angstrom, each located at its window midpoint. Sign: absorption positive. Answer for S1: -4.3 angstrom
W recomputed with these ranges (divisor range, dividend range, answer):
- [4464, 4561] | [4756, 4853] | 1.18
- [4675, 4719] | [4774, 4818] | 0.88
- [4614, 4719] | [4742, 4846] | 0.91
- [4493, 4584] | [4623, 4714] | 1.20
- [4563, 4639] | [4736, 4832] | 0.94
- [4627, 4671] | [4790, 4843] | 0.96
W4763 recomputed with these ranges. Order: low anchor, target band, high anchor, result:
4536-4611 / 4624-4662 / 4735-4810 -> -3.8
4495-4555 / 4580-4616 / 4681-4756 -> -4.1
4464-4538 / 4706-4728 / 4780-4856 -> -2.9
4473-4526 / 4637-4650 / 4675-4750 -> -0.1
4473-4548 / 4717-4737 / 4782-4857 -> -1.9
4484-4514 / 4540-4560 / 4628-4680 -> 1.0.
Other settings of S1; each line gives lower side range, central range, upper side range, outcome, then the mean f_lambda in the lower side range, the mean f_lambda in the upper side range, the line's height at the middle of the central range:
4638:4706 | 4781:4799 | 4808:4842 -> 2.8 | 8.44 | 7.58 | 7.78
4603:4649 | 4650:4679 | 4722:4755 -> -1.2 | 8.46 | 8.06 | 8.32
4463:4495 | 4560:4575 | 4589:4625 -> -1.3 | 6.68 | 8.47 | 7.92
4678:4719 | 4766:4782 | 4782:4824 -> 3.2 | 8.3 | 7.33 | 7.6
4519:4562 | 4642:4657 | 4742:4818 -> -2.3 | 6.87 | 7.23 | 7.03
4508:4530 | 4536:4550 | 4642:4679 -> 0.7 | 7.01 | 8.58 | 7.27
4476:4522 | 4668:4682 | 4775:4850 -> -2.5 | 7.25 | 7.27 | 7.26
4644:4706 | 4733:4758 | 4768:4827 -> -1.6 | 8.49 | 7.05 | 7.66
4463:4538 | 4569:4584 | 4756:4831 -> -3.4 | 6.79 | 7.05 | 6.86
